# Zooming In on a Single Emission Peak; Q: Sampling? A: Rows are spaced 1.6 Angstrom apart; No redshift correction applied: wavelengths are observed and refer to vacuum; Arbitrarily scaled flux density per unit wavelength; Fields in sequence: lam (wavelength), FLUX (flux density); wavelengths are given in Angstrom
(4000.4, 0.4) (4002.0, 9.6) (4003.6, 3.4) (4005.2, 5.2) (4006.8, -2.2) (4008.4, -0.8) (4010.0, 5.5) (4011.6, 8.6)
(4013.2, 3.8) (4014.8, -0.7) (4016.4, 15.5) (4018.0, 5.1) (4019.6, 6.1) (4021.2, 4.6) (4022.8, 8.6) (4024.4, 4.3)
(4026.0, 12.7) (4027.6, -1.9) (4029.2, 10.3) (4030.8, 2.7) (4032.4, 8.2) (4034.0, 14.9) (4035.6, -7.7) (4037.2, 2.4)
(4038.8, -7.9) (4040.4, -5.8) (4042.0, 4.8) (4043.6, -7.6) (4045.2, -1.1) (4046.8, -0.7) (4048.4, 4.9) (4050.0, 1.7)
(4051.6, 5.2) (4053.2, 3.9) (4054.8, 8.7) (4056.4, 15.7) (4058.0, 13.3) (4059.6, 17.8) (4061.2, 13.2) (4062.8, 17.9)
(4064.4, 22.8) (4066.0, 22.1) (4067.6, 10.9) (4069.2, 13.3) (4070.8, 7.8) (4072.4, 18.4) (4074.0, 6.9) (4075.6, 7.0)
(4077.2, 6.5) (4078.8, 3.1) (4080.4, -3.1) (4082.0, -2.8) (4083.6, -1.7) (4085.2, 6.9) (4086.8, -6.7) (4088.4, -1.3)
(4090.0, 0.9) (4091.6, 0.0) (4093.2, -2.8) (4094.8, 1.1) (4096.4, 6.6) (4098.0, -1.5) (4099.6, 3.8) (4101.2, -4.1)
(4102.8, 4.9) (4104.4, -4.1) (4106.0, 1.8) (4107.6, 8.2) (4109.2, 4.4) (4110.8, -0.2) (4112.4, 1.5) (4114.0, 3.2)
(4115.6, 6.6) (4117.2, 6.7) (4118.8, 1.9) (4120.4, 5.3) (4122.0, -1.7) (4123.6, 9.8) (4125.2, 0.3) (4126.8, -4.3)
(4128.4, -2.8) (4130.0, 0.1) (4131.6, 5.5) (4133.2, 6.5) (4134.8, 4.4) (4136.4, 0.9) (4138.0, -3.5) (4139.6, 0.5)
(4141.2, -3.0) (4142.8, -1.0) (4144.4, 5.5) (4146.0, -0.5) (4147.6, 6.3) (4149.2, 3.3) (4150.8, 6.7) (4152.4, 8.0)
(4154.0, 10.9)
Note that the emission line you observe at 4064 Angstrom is C IV 1549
